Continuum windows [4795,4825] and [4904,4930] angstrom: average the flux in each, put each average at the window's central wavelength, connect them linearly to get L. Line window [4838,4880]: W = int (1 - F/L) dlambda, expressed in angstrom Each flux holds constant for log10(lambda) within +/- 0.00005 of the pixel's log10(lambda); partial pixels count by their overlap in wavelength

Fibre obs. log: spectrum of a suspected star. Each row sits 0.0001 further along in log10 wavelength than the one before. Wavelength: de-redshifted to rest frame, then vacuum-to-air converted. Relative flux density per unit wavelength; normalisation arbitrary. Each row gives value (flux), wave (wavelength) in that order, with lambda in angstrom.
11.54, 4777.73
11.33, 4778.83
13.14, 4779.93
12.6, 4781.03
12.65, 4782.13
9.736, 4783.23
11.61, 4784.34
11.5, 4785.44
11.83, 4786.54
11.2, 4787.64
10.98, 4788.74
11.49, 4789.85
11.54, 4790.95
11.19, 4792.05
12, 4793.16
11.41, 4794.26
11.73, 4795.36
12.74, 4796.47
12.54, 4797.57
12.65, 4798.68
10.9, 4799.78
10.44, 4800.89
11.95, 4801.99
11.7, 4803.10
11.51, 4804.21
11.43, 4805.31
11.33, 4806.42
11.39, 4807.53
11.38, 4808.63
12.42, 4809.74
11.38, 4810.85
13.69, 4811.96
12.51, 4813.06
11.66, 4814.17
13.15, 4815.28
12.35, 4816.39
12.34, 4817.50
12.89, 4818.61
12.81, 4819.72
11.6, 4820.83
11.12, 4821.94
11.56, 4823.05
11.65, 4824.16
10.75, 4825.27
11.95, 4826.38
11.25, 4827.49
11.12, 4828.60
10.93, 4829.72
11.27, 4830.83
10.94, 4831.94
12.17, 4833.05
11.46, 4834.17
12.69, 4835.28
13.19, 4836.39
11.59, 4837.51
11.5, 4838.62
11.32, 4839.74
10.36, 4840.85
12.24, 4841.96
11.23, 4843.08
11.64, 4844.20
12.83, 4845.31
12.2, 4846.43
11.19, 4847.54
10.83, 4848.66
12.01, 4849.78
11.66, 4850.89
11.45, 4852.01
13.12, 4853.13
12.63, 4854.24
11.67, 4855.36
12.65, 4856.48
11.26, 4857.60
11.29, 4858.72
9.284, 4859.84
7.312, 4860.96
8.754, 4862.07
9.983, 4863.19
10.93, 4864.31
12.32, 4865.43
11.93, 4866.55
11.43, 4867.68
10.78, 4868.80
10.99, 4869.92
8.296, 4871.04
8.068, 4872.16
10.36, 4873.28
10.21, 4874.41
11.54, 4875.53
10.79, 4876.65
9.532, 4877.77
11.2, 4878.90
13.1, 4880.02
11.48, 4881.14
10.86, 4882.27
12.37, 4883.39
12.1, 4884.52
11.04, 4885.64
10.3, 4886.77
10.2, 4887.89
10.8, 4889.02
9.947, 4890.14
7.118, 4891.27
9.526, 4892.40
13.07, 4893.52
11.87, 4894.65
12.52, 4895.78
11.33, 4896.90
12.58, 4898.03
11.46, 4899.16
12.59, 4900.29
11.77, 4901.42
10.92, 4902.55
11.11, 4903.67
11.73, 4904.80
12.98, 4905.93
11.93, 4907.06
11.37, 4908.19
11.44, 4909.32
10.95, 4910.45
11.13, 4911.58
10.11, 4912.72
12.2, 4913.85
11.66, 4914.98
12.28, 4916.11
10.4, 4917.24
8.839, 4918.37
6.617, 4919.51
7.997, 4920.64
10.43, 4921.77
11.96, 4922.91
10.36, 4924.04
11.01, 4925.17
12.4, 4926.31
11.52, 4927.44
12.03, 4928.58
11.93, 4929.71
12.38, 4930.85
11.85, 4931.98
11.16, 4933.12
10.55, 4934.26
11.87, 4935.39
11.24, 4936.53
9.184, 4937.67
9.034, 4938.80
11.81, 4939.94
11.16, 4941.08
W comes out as 1.81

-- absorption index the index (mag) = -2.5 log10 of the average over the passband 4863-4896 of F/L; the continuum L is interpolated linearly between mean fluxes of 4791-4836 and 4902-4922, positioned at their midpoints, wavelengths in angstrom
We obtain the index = 0.03 mag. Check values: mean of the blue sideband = 11.8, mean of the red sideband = 10.8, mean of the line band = 10.8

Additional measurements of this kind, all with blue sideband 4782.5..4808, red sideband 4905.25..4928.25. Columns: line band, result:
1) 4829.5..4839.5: -0.04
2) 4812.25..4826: -0.06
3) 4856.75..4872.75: 0.09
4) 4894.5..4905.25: -0.08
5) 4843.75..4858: -0.07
